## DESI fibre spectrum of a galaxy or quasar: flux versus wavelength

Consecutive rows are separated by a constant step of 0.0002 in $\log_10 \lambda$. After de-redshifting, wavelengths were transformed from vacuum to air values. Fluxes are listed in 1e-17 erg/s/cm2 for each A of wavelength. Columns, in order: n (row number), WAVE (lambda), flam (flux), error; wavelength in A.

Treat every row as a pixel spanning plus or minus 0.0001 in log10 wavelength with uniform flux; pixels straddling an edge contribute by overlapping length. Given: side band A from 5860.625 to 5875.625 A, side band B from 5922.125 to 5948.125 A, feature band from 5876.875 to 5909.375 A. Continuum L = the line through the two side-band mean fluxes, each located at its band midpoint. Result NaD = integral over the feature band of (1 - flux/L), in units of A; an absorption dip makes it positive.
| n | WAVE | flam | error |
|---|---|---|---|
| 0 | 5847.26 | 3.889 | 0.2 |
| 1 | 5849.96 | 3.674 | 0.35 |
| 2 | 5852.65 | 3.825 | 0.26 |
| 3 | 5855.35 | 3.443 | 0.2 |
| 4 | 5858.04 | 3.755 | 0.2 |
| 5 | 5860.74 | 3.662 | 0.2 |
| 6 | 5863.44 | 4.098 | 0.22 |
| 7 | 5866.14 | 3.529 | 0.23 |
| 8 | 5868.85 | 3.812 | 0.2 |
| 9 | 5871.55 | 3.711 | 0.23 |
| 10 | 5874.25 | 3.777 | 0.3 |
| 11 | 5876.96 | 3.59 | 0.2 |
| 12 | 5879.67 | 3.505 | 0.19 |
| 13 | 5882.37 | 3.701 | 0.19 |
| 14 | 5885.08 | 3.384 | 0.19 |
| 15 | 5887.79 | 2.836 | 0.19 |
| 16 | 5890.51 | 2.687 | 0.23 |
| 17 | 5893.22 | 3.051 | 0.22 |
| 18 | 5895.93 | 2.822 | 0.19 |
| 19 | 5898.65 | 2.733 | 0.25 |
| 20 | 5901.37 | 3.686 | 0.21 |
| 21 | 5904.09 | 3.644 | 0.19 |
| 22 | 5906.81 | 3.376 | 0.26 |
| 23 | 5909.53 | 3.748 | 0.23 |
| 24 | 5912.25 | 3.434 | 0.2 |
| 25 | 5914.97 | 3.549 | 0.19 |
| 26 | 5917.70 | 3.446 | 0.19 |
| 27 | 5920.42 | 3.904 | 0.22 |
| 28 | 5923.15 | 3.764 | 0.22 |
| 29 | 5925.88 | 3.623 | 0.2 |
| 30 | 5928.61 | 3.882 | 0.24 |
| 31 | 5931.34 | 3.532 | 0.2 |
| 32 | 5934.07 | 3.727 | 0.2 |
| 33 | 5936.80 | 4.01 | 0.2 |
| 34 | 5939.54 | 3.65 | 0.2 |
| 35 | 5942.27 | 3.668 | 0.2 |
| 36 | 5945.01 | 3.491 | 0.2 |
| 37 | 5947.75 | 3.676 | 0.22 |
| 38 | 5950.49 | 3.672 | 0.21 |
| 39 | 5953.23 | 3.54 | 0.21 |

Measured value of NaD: 4.2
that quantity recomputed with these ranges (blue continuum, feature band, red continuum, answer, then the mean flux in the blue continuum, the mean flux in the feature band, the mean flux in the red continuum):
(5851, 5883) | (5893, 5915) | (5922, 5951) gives 2.14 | 3.7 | 3.34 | 3.7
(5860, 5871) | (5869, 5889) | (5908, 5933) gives 1.19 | 3.78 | 3.53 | 3.65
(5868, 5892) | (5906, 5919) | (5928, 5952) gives 0.21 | 3.44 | 3.52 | 3.69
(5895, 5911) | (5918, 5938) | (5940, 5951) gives -1.41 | 3.35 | 3.76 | 3.63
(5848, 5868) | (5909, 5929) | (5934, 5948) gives 0.28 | 3.72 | 3.66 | 3.7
